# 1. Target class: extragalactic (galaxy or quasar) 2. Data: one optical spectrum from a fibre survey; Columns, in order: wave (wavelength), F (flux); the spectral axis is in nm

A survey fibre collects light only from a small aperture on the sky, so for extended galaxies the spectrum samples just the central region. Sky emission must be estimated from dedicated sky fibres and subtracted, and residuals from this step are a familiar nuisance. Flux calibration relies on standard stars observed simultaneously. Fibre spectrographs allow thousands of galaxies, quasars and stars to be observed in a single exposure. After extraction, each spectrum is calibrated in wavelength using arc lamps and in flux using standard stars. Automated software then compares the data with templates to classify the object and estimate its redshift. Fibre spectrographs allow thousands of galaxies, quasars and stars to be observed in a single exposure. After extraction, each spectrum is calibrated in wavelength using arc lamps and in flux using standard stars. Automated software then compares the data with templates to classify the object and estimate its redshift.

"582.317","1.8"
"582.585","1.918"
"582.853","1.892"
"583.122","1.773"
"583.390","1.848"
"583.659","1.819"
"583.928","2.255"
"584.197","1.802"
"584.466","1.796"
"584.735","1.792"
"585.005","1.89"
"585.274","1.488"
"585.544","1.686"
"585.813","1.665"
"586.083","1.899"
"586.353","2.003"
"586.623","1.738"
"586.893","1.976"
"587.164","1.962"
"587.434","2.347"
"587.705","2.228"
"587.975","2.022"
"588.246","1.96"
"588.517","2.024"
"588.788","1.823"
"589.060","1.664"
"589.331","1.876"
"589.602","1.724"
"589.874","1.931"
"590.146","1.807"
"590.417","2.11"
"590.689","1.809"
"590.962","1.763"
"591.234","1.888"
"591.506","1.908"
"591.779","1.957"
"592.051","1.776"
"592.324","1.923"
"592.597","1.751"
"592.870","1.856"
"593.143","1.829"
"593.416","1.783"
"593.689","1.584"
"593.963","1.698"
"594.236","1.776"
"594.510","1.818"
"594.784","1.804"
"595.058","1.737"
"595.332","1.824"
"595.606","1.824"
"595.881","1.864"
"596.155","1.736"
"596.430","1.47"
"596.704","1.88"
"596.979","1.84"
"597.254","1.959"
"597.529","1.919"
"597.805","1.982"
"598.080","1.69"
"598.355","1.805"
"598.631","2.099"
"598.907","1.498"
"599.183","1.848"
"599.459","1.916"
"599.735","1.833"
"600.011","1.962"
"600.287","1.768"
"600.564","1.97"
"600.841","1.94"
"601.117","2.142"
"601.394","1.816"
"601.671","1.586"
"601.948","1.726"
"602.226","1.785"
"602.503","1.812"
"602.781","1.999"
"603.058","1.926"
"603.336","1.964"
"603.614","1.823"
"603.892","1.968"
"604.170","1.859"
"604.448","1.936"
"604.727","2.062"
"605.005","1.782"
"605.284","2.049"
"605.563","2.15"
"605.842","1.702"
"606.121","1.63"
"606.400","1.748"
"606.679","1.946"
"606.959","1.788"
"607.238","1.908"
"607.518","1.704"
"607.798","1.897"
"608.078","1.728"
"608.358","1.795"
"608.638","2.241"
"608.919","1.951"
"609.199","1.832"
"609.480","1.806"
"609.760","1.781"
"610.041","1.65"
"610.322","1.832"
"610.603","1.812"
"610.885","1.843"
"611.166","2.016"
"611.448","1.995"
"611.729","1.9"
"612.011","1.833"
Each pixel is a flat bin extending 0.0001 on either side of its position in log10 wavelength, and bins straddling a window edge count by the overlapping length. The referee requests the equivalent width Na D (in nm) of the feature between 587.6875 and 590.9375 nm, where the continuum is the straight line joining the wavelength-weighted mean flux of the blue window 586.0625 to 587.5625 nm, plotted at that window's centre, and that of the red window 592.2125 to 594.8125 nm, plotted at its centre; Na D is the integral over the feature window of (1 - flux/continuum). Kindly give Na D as 0.03 nm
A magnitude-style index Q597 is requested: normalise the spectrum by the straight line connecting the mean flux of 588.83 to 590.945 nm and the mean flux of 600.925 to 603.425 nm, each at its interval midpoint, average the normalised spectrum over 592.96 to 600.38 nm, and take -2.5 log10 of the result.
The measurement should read 0.03 mag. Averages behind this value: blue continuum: 1.84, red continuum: 1.86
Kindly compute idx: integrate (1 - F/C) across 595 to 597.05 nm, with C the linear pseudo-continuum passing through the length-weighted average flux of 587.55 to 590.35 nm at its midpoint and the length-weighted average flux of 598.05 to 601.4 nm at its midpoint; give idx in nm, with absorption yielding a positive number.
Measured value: 0.13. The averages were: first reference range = 1.91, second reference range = 1.88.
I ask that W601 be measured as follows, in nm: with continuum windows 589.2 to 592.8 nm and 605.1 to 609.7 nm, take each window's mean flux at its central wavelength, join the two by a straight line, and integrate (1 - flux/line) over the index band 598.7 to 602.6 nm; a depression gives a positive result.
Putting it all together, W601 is 0.06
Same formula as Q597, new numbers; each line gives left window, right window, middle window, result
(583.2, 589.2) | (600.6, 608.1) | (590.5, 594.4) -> 0.04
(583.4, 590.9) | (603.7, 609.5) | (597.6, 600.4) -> 0.02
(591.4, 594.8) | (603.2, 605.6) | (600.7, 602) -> 0.03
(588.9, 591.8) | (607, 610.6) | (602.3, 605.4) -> -0.04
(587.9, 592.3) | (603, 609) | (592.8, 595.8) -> 0.06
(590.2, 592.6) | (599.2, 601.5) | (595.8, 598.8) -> 0.04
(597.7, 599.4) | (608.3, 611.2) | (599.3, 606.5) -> -0.02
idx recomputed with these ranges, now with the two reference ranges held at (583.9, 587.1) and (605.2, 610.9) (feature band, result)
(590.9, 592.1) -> -0.03 nm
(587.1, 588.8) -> -0.23 nm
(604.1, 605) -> -0.05 nm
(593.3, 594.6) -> 0.07 nm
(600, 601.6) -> -0.07 nm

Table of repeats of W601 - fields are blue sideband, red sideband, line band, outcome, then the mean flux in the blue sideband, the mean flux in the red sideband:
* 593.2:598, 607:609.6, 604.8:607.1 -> 0.00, 1.79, 1.87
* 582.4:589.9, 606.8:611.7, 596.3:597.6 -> 0.04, 1.88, 1.86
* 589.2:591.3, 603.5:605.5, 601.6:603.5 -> 0.09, 1.86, 1.94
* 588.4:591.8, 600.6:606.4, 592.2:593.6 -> 0.04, 1.86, 1.88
